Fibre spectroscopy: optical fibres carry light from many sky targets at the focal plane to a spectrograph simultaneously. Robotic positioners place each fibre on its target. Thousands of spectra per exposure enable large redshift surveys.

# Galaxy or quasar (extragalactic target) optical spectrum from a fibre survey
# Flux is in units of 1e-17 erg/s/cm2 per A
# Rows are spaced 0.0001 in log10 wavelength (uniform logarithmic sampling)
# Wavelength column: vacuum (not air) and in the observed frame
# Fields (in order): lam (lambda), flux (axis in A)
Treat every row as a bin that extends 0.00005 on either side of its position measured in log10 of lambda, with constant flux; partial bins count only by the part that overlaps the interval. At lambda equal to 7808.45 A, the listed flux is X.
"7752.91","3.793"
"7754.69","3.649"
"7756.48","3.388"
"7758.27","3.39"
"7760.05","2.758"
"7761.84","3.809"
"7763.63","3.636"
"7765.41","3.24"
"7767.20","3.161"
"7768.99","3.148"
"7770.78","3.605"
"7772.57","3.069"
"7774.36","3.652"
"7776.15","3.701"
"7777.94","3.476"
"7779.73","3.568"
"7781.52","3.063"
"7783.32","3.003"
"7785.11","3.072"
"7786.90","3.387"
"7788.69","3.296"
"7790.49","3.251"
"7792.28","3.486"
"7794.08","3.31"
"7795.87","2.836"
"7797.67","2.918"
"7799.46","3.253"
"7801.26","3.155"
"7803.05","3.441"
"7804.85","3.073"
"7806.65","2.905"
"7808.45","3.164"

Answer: 3.164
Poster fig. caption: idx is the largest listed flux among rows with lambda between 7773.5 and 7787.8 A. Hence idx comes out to 3.701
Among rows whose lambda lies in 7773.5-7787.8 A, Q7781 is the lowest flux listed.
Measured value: 3.003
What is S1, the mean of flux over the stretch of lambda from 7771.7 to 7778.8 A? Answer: 3.48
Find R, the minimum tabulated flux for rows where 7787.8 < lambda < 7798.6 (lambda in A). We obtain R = 2.836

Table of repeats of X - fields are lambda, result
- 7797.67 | 2.918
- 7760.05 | 2.758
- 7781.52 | 3.063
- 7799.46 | 3.253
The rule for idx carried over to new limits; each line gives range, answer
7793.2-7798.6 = 3.31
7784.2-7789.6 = 3.387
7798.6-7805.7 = 3.441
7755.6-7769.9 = 3.809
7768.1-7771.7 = 3.605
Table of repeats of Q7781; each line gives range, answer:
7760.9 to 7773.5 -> 3.069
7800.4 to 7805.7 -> 3.073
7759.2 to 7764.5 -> 2.758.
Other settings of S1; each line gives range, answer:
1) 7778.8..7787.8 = 3.22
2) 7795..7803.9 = 3.12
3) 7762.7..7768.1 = 3.35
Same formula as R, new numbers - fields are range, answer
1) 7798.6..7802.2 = 3.155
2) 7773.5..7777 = 3.652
